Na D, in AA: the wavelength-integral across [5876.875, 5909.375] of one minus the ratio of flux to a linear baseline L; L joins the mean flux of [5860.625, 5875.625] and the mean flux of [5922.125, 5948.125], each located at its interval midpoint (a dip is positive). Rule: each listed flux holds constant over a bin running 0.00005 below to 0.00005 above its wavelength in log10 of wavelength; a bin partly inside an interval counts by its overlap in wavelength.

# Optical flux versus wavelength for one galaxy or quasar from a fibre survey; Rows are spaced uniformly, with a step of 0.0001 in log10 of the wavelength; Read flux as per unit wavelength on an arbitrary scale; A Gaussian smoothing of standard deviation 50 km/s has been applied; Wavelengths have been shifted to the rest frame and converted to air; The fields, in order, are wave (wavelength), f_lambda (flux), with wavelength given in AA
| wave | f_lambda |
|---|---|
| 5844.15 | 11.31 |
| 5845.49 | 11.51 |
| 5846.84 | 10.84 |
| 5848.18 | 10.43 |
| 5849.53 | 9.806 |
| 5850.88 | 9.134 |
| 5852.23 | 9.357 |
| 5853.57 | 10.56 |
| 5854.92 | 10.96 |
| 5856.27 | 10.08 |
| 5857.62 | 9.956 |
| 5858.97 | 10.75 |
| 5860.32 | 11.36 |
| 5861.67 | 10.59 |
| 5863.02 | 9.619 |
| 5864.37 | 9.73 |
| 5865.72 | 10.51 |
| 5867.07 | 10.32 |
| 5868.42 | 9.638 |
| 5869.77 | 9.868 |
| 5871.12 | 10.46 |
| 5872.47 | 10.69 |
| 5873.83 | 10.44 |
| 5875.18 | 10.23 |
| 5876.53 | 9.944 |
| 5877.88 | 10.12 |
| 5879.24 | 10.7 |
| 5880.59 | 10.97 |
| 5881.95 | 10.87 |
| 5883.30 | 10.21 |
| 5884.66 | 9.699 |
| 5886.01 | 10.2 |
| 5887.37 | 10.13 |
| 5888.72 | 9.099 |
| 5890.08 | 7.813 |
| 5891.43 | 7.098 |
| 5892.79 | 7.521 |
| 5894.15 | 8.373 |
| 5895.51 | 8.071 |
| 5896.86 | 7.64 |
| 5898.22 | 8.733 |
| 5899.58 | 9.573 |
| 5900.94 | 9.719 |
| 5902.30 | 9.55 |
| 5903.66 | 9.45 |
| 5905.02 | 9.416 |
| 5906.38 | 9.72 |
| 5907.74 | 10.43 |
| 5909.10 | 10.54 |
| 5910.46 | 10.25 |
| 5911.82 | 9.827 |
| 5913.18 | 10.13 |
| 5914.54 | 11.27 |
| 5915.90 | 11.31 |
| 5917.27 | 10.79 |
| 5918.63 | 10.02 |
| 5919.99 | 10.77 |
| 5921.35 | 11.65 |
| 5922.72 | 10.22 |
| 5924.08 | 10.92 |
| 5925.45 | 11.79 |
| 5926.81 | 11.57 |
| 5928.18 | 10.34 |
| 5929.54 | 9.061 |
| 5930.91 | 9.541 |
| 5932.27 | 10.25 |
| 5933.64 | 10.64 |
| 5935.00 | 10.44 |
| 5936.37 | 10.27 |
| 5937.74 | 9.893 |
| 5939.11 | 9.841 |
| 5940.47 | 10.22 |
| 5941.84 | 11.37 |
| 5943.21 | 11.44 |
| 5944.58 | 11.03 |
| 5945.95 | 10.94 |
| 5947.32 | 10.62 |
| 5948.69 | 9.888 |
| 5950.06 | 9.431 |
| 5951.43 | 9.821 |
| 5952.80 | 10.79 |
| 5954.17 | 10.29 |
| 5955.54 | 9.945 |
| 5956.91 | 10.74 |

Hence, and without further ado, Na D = 3.0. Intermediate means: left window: 10.2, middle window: 9.39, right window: 10.5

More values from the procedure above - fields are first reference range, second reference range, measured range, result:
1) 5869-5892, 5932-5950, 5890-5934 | 1.7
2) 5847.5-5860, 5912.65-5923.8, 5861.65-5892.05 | 1.3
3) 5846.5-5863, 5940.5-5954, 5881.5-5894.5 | 1.6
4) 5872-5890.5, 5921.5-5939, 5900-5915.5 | 0.4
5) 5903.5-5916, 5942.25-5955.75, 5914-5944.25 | -0.8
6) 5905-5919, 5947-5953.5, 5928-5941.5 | 0.2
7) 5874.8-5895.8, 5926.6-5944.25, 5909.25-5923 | -0.9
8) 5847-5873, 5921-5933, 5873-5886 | 0.0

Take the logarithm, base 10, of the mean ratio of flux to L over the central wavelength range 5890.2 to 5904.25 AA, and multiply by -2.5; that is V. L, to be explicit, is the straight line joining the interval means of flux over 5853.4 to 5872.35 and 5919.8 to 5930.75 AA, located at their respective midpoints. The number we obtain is 0.229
